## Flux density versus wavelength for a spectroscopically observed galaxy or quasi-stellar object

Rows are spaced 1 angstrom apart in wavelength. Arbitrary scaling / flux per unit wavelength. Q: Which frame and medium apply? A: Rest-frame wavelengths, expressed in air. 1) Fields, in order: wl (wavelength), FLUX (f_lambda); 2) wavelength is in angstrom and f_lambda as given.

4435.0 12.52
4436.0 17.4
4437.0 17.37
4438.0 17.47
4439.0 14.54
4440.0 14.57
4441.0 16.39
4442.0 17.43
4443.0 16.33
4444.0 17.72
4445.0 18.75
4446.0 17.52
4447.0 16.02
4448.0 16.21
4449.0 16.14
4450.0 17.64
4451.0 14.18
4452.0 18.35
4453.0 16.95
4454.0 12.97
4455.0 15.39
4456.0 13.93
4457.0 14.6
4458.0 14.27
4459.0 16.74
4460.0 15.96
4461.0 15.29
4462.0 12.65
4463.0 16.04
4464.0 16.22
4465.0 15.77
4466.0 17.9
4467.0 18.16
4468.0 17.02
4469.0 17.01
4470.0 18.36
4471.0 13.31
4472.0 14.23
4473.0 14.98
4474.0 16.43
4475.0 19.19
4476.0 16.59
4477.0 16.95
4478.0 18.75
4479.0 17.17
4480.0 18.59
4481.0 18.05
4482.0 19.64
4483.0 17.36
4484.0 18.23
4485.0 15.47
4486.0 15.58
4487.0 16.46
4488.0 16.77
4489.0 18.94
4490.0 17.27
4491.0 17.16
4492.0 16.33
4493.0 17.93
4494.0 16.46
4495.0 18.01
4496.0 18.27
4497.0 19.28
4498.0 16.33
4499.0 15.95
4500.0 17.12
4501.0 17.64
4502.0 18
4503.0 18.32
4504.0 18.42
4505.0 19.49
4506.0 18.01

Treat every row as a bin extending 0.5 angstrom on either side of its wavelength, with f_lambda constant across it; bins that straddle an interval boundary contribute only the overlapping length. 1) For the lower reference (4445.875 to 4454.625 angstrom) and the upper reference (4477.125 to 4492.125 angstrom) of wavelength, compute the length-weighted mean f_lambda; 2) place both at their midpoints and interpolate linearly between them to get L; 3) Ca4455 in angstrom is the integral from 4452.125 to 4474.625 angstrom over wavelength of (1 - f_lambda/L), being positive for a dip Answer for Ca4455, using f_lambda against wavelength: 1.3 angstrom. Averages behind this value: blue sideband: 16.2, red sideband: 17.5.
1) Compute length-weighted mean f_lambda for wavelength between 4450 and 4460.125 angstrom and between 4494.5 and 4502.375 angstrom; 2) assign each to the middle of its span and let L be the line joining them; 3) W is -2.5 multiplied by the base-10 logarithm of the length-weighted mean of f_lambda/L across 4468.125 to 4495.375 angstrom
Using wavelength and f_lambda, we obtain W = -0.02 mag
